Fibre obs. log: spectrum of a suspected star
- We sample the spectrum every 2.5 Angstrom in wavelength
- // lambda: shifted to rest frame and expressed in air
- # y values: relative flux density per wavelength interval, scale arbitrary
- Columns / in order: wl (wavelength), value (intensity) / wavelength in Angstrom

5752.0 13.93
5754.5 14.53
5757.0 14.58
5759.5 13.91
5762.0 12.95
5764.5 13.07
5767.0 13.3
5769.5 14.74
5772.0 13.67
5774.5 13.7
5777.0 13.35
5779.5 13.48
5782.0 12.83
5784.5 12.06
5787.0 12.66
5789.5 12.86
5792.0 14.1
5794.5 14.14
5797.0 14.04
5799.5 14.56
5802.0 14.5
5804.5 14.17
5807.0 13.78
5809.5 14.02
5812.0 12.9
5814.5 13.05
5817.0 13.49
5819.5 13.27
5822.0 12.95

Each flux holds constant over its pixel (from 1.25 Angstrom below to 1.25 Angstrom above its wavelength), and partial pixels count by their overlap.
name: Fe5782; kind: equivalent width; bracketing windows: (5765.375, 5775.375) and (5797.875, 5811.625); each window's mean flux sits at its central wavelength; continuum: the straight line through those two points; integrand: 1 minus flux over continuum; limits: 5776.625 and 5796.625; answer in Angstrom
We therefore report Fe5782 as 1.1 Angstrom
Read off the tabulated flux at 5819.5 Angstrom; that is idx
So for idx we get 13.27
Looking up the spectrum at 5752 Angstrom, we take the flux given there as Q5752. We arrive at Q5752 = 13.93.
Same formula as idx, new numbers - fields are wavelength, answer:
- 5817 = 13.49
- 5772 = 13.67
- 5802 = 14.5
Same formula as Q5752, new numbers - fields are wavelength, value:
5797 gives 14.04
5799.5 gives 14.56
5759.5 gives 13.91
